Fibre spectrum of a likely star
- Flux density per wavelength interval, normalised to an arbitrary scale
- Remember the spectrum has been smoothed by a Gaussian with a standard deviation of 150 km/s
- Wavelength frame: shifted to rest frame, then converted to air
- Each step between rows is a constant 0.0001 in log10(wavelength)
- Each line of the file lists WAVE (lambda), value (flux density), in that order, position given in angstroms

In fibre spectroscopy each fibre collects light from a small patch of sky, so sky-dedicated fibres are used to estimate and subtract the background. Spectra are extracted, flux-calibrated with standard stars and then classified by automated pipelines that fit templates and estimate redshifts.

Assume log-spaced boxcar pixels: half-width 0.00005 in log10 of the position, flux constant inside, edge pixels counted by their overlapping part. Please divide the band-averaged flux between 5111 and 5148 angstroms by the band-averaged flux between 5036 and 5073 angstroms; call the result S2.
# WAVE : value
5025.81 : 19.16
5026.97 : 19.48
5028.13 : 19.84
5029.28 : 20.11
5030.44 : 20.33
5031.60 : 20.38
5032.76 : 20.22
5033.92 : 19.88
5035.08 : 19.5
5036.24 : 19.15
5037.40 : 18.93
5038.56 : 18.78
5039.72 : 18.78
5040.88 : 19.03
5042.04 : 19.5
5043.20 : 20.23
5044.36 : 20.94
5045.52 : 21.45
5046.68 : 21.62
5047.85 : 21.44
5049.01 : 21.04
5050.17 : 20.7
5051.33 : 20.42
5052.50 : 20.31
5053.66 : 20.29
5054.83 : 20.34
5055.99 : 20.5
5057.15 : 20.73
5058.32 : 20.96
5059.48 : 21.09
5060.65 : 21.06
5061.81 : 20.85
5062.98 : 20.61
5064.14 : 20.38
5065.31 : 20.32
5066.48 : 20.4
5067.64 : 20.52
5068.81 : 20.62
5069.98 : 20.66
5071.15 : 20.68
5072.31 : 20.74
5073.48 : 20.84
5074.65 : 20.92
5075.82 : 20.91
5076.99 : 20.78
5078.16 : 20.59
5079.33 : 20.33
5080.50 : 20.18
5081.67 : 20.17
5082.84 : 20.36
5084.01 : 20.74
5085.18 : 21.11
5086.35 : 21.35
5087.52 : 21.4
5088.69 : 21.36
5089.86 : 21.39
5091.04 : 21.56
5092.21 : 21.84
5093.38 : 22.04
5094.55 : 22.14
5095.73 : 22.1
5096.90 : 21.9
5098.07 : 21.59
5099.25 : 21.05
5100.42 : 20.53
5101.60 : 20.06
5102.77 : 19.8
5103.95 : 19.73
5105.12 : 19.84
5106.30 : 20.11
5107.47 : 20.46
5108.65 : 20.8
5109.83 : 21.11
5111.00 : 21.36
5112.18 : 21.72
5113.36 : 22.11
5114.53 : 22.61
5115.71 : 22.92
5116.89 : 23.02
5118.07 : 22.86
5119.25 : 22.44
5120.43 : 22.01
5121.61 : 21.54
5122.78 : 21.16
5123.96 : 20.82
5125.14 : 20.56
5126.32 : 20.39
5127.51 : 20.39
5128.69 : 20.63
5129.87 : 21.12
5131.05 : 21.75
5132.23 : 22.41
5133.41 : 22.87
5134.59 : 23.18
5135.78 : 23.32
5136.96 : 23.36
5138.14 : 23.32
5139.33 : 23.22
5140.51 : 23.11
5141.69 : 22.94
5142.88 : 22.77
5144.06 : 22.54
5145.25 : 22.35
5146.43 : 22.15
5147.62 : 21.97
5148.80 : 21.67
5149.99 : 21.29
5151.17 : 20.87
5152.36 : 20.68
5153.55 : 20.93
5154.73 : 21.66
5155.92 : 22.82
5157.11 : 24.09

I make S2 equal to 1.1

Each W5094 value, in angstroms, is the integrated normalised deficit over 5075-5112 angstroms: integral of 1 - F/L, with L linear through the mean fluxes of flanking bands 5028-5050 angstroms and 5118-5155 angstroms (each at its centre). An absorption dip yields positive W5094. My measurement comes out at 0.32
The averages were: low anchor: 20.1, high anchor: 21.9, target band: 20.9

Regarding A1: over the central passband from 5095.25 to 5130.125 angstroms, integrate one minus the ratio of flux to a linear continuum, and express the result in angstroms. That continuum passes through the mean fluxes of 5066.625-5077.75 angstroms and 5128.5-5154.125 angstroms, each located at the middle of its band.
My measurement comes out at 0.6 angstroms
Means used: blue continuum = 20.7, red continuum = 22.2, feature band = 21.2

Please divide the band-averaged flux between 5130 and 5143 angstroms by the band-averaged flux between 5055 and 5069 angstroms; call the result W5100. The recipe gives 1.11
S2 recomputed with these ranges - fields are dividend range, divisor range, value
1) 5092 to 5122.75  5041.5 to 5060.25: 1.03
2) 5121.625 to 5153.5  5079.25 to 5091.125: 1.05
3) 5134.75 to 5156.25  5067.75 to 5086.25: 1.08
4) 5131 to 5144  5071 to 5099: 1.09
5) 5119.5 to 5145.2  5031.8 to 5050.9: 1.10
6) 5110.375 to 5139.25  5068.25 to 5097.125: 1.05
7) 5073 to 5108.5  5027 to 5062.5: 1.03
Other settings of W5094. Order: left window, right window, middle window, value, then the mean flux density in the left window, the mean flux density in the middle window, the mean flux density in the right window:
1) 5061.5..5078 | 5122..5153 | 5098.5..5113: 0.5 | 20.6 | 20.6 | 22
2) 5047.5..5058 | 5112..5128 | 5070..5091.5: 0.3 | 20.6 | 20.8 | 21.8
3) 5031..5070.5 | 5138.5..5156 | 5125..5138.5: -0.1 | 20.3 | 22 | 22.1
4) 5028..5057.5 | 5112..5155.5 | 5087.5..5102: -0.2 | 20.2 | 21.5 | 22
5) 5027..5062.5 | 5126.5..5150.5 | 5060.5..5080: 0.2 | 20.3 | 20.6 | 22.3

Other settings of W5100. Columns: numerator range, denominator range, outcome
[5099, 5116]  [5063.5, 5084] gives 1.02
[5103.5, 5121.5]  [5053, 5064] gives 1.04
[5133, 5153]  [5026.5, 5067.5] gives 1.11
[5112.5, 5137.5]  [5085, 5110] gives 1.04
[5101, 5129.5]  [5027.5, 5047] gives 1.06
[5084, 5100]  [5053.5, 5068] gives 1.05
